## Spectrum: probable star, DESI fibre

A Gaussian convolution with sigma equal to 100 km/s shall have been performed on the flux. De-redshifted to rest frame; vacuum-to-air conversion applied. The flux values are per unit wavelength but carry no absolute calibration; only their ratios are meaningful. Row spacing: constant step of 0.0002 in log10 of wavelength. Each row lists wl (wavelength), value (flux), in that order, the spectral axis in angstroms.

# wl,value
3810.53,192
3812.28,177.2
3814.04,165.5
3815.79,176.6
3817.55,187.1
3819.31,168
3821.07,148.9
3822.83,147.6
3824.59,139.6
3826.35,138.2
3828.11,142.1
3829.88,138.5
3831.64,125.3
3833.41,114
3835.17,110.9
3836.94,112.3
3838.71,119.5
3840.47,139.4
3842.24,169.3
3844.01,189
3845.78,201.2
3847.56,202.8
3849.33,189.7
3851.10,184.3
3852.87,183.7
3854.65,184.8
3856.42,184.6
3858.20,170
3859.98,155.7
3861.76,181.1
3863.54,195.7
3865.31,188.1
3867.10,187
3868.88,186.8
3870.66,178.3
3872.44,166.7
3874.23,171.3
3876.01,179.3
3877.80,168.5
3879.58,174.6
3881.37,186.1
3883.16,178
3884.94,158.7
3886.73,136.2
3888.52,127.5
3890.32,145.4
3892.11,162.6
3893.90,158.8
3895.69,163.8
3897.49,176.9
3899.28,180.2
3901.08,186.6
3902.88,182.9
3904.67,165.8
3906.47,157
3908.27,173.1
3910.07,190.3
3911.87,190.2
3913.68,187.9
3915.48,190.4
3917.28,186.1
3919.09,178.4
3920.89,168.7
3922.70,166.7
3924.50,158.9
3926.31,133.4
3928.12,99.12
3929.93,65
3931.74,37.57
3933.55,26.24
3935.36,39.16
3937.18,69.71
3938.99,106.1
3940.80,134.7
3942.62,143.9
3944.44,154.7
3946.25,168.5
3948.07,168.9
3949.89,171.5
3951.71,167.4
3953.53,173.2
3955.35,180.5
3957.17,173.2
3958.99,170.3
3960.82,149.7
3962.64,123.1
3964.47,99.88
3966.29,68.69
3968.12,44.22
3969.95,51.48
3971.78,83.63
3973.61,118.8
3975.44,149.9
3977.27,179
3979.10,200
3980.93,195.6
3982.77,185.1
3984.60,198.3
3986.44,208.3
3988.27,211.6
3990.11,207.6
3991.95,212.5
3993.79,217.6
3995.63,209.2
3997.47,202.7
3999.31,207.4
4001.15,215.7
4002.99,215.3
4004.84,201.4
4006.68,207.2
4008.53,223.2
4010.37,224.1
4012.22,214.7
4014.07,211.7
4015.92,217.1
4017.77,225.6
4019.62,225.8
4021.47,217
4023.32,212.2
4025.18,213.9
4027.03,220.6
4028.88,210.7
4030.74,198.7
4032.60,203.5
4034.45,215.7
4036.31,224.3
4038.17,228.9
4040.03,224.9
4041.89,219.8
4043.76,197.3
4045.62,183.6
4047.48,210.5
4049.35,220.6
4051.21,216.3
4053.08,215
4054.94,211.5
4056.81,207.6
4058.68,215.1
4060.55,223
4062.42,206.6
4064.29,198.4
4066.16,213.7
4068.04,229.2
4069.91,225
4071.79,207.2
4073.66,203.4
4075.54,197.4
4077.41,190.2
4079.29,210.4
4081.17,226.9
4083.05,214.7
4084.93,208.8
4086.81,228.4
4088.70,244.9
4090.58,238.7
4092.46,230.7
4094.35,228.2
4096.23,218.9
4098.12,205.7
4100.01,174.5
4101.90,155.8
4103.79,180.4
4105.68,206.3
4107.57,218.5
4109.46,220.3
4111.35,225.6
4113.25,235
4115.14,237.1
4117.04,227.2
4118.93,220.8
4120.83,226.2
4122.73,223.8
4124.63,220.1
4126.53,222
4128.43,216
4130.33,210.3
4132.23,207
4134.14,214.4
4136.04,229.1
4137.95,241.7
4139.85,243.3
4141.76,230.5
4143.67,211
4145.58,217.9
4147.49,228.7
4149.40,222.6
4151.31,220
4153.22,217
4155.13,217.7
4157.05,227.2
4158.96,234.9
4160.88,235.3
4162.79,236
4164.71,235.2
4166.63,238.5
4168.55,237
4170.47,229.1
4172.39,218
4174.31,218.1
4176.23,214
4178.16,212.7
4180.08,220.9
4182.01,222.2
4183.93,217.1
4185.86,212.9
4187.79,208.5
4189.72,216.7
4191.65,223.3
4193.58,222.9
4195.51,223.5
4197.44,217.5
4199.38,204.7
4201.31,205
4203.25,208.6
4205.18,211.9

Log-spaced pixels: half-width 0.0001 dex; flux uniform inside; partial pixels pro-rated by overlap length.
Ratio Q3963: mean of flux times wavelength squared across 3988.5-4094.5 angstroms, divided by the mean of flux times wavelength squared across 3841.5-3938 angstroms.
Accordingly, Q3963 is 1.4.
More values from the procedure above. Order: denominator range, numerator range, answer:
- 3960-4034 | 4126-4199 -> 1.30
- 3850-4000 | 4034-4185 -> 1.51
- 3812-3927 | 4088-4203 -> 1.51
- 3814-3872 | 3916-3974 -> 0.80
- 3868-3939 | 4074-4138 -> 1.58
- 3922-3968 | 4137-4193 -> 2.01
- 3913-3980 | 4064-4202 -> 1.82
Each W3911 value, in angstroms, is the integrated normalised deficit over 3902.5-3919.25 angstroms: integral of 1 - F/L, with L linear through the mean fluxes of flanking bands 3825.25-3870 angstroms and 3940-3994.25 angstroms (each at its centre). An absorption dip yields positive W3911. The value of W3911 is -2.1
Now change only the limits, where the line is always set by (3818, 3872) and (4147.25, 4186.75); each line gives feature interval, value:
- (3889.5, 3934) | 5.3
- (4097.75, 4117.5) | 0.5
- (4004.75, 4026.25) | -2.3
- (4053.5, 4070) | -0.8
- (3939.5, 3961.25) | 2.5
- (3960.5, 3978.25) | 7.7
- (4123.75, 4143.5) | -0.4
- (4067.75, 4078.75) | -0.1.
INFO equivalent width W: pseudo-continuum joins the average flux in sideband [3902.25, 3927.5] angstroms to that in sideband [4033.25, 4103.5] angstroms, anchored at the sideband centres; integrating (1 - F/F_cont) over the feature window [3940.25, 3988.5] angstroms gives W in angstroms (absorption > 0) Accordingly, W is 9.2 angstroms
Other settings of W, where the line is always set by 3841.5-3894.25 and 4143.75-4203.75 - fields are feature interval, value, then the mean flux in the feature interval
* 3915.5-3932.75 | 4.55 angstroms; 135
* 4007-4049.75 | -3.33 angstroms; 215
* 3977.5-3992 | -0.60 angstroms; 201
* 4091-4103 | 0.35 angstroms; 204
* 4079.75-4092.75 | -1.17 angstroms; 227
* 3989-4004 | -1.27 angstroms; 211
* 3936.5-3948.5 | 3.30 angstroms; 135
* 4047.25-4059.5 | -0.66 angstroms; 214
